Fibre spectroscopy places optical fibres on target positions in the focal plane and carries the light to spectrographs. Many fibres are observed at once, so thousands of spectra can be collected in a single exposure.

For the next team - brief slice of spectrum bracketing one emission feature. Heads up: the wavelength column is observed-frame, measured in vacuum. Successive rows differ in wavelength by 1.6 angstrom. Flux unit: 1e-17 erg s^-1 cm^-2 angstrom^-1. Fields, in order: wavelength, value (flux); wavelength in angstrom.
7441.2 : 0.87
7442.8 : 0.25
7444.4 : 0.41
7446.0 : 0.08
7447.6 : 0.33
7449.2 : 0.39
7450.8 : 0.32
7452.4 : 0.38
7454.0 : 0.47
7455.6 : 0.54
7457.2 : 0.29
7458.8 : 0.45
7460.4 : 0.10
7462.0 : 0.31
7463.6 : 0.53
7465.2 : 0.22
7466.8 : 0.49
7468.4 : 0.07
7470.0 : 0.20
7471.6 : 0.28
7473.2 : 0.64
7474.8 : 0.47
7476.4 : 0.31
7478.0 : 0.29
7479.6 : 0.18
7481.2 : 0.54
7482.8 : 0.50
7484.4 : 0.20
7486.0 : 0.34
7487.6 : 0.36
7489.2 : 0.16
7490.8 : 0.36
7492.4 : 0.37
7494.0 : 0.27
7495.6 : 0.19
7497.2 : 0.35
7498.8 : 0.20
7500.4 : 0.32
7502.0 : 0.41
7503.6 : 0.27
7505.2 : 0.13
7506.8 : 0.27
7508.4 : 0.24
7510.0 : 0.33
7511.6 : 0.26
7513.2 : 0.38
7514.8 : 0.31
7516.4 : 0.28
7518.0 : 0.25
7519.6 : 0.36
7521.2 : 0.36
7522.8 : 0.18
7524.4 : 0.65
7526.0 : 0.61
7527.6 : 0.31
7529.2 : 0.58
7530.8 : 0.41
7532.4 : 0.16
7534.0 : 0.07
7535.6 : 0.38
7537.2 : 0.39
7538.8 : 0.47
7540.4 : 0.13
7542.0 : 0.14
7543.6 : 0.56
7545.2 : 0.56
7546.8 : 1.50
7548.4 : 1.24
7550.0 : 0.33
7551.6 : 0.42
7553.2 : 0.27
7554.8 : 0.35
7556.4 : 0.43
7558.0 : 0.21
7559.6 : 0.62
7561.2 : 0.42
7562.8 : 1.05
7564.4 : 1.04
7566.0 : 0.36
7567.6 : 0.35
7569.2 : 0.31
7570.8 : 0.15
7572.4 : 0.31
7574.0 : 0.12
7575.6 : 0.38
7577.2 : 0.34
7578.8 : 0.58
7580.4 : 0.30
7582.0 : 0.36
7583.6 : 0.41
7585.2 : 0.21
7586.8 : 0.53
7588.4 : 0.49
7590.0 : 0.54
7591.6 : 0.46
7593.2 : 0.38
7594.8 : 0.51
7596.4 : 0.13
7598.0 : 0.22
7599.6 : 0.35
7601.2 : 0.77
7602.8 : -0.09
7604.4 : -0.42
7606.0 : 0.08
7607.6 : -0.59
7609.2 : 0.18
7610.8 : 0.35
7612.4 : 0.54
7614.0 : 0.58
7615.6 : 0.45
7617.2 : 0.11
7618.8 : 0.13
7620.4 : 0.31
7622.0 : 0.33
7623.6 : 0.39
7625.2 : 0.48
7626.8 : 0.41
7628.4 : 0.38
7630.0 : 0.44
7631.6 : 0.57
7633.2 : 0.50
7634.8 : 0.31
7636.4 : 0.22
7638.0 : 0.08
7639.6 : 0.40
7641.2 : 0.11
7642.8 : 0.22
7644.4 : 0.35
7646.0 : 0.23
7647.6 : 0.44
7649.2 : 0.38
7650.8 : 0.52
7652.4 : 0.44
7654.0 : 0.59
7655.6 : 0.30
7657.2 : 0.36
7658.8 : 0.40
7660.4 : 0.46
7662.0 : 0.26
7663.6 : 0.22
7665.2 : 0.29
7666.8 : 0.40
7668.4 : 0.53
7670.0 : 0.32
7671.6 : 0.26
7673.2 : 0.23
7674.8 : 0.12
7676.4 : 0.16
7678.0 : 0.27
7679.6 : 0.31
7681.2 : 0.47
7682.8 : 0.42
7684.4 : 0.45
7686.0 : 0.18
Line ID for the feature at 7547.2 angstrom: [S II]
